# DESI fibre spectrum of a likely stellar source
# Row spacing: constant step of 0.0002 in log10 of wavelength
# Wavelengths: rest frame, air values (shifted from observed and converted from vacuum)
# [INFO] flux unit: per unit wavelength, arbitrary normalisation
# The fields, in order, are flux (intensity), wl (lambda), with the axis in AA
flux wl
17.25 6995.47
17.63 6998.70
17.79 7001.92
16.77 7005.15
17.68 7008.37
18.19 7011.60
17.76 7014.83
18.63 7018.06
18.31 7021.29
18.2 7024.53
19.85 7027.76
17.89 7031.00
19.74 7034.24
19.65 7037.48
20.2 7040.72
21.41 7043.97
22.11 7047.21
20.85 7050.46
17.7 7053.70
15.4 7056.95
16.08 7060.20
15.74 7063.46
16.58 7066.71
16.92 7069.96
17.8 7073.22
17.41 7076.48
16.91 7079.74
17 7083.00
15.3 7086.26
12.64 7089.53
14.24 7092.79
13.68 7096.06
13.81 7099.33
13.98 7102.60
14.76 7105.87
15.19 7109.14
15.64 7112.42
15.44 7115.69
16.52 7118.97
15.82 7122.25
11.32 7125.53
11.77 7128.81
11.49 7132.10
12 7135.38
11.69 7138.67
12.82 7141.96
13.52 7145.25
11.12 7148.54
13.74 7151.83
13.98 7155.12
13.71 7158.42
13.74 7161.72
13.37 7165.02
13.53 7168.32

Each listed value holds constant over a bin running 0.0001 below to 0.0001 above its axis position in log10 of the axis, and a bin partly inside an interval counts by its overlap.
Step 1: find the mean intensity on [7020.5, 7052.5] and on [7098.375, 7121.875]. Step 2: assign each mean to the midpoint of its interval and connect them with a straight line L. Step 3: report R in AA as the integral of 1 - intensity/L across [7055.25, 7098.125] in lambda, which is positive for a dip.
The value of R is 3.6 AA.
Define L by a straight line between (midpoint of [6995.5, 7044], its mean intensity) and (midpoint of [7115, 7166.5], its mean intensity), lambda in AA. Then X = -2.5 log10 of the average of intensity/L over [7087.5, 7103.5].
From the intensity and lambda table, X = 0.11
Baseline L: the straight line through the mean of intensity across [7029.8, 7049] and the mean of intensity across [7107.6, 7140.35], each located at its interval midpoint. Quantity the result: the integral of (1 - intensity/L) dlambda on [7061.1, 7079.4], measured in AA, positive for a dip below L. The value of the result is 1.0 AA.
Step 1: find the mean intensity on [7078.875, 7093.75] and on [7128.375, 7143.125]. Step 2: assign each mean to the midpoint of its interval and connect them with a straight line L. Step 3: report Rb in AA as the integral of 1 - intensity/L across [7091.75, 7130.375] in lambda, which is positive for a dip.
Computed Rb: -2.3 AA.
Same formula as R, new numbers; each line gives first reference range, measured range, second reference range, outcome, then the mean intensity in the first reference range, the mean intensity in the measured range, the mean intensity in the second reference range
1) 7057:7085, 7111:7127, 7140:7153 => -0.9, 16.7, 15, 12.7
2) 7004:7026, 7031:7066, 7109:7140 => -4.5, 18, 18.8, 13.6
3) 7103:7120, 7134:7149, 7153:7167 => 2.1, 15.4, 12.3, 13.7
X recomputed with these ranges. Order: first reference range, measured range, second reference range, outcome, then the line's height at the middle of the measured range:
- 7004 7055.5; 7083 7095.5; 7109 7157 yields 0.10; 15.8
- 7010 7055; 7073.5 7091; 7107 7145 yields 0.02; 16.3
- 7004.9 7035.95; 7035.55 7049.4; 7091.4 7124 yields -0.19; 17.5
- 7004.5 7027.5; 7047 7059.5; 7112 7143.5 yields -0.12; 16.5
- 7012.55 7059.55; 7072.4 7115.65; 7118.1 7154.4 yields 0.02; 15.5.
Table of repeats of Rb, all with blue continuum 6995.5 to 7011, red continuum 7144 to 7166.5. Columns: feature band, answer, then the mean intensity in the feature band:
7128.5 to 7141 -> 1.87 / 11.8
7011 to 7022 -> -0.70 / 18.2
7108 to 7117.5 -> -0.64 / 15.5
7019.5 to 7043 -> -3.48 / 19.2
